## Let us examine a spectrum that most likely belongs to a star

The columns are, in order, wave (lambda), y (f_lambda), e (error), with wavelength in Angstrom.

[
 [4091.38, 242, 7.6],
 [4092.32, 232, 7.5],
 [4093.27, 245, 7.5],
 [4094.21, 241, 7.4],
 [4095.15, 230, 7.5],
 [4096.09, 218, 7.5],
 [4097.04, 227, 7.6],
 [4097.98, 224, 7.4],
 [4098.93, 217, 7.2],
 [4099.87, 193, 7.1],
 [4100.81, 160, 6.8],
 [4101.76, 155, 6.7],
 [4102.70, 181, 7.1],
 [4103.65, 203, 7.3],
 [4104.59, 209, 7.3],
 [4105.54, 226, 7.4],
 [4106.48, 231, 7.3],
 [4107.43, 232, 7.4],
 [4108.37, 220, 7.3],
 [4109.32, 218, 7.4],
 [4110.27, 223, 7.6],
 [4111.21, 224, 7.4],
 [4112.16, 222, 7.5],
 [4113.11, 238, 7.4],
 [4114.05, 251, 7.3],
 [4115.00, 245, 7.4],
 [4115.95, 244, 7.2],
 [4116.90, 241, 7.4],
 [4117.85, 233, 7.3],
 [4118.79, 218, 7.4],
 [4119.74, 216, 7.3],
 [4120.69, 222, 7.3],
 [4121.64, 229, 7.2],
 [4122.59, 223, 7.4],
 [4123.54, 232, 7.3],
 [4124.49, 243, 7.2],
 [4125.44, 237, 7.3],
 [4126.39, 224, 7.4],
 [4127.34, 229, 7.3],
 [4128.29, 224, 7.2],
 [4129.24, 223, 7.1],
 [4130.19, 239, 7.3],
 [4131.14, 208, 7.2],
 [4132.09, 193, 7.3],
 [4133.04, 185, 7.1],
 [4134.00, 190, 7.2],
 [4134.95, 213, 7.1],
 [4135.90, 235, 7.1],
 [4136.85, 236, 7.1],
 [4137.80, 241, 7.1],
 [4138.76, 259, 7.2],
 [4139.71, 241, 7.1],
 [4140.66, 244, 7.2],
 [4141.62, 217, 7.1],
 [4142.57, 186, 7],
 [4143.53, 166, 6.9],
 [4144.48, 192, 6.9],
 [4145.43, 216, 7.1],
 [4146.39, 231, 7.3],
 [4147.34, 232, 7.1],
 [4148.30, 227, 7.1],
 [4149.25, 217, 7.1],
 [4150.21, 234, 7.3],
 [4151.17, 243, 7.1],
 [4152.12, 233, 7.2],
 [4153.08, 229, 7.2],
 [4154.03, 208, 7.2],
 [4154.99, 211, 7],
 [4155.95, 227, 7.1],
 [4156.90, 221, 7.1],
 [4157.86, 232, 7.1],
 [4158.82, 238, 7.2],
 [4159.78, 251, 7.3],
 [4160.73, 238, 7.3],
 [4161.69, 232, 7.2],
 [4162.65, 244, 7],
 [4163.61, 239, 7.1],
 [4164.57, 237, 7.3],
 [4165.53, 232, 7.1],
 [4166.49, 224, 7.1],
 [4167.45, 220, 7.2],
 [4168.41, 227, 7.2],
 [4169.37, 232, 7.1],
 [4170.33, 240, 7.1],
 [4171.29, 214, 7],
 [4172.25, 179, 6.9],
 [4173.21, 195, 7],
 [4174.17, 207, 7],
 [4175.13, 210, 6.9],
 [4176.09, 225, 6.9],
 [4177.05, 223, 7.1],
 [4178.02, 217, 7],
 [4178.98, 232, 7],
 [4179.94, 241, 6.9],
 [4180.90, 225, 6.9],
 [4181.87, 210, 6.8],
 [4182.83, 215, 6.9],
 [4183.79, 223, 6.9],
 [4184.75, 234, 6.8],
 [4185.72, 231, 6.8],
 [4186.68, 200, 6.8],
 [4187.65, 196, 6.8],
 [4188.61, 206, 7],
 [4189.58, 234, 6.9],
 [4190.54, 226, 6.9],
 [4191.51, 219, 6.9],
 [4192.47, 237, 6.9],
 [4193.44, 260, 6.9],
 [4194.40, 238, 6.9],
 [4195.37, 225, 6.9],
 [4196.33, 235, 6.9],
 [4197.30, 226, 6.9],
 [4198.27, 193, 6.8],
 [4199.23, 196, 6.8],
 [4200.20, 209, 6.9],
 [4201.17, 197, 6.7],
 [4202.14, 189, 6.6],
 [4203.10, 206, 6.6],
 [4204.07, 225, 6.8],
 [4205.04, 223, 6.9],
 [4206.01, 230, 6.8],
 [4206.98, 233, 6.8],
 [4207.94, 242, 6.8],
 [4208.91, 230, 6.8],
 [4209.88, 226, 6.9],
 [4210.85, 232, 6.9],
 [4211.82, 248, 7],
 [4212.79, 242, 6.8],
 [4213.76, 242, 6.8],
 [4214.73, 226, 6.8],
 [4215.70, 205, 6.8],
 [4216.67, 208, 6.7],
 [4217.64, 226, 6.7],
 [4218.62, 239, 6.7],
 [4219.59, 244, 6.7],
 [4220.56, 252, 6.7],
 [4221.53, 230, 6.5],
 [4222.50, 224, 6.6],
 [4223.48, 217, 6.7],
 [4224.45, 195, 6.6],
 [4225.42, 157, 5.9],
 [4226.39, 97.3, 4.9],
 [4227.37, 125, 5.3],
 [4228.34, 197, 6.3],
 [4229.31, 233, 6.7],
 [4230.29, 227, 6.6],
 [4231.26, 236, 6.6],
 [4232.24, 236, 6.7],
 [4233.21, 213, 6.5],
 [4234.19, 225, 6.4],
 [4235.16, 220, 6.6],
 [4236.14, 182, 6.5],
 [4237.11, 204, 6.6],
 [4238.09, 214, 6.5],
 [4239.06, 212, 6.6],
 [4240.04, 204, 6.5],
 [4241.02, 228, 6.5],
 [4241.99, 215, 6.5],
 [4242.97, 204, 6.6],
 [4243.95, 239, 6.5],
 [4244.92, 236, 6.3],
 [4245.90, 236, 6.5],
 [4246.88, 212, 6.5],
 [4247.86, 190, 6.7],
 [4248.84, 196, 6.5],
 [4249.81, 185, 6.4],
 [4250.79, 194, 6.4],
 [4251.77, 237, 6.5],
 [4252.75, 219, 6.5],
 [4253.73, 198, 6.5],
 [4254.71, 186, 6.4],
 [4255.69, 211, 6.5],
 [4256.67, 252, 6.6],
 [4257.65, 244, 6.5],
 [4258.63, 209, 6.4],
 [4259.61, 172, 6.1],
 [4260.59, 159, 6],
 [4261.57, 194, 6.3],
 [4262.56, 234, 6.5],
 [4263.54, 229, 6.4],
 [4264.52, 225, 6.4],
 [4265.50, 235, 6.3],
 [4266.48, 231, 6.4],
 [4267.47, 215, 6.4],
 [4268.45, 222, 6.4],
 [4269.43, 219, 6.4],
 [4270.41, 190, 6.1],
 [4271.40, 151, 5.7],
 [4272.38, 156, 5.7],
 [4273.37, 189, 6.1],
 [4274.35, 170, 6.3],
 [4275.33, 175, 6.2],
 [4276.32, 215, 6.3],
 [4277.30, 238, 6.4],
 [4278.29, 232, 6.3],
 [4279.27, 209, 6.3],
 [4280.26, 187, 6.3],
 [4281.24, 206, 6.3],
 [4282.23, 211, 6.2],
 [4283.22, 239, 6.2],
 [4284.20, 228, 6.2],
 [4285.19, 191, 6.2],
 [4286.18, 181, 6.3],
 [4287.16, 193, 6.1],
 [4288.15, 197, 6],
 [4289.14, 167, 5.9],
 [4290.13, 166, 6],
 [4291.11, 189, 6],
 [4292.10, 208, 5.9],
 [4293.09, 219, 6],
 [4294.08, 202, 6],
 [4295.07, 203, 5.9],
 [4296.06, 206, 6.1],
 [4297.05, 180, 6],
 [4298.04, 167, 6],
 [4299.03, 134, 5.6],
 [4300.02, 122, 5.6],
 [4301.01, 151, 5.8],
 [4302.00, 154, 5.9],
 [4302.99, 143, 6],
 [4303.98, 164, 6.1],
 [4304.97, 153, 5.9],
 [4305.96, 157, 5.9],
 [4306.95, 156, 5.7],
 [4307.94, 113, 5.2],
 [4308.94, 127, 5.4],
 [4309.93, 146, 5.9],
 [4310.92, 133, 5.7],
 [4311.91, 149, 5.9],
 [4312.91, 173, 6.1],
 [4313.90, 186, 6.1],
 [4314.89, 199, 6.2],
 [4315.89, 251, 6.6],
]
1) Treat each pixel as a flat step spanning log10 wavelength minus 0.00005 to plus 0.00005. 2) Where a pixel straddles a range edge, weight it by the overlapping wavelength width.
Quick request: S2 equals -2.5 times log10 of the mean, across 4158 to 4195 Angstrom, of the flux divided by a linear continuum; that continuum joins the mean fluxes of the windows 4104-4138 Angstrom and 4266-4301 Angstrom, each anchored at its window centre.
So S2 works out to -0.05 mag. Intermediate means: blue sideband 225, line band 225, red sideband 194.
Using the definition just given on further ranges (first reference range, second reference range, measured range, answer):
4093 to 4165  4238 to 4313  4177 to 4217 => -0.07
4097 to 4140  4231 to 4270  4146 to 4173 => -0.04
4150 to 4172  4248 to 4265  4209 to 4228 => 0.02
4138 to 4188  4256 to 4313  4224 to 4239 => 0.03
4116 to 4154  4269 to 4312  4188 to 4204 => -0.06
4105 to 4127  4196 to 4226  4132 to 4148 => 0.05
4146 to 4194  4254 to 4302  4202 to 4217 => -0.06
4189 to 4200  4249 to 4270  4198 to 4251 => 0.03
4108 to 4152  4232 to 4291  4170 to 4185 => 0.00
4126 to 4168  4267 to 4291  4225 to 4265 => -0.01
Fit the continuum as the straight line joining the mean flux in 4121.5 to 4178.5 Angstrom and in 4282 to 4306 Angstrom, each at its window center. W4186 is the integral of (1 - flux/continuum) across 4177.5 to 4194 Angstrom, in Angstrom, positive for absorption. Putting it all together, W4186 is -0.9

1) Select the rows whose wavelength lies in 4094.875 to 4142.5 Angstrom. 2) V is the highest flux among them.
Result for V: 259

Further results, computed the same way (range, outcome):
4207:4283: 252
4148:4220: 260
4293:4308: 219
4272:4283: 238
